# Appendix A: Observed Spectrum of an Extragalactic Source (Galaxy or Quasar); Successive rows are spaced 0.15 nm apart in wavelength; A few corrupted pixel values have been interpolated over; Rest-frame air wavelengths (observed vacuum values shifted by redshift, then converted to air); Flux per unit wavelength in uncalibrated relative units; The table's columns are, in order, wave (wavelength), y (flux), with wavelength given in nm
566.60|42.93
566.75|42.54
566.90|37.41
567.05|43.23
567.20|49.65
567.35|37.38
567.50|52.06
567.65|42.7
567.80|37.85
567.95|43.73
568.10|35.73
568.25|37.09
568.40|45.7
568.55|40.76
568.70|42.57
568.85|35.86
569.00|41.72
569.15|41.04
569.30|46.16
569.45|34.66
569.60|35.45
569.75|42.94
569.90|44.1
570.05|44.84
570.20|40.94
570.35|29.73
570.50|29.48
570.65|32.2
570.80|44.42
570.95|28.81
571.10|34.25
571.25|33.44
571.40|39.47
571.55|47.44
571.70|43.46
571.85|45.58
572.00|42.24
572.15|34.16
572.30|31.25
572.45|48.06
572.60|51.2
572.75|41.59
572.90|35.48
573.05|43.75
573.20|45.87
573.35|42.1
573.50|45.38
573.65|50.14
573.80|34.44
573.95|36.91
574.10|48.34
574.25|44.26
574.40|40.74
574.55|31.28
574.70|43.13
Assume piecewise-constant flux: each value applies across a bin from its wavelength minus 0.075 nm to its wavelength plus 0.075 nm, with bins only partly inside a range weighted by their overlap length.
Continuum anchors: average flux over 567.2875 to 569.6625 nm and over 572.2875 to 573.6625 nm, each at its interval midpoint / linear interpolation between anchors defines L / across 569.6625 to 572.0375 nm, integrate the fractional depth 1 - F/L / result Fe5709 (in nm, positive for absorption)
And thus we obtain 0.19 nm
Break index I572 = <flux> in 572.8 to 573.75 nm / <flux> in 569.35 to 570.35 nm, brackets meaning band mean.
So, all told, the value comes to 1.09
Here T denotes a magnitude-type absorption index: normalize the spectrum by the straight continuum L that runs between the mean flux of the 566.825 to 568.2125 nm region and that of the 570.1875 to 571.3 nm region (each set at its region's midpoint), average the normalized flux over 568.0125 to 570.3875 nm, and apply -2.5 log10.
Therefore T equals -0.07 mag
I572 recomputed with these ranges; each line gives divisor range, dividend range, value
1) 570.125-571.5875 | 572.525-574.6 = 1.19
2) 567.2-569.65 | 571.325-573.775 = 1.04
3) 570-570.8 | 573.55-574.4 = 1.19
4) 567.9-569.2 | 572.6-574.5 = 1.06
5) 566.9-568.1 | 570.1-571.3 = 0.80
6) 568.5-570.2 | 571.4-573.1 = 1.03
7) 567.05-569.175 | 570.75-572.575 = 0.95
